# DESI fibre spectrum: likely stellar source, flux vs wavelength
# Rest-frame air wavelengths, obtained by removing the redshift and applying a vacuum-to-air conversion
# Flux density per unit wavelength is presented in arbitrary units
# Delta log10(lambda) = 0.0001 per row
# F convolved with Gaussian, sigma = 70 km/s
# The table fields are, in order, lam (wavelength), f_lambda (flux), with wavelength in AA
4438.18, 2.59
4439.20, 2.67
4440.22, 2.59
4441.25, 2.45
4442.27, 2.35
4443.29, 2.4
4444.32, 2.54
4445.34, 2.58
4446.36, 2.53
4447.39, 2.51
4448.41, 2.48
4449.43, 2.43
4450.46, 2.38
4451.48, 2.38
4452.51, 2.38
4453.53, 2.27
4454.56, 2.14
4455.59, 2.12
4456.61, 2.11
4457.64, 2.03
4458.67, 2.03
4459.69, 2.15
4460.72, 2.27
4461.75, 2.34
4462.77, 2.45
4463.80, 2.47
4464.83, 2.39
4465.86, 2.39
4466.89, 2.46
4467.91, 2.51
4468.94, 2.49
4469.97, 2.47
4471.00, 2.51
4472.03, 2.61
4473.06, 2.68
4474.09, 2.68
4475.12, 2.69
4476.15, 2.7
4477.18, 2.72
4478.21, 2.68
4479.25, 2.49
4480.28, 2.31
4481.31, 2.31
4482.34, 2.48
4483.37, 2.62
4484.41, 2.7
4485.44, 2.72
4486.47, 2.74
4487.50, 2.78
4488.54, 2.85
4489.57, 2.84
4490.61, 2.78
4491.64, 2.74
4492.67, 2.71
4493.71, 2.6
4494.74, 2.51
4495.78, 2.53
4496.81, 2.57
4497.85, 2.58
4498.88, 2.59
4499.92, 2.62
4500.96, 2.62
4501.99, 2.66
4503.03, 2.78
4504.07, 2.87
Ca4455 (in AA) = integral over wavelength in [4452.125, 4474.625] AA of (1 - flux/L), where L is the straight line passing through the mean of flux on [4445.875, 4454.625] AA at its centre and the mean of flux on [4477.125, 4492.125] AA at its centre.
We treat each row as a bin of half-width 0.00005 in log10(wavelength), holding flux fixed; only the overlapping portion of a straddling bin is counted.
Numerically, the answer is 1.2 AA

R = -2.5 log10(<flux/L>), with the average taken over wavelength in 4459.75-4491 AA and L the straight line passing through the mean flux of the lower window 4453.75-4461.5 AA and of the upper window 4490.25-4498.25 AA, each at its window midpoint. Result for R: -0.08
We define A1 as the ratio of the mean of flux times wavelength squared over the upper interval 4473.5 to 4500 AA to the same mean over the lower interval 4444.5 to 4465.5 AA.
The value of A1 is 1.15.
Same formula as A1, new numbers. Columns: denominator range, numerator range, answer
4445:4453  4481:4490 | 1.11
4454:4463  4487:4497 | 1.26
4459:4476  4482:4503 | 1.09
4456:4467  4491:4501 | 1.17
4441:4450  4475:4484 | 1.05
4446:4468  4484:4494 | 1.20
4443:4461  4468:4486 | 1.13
